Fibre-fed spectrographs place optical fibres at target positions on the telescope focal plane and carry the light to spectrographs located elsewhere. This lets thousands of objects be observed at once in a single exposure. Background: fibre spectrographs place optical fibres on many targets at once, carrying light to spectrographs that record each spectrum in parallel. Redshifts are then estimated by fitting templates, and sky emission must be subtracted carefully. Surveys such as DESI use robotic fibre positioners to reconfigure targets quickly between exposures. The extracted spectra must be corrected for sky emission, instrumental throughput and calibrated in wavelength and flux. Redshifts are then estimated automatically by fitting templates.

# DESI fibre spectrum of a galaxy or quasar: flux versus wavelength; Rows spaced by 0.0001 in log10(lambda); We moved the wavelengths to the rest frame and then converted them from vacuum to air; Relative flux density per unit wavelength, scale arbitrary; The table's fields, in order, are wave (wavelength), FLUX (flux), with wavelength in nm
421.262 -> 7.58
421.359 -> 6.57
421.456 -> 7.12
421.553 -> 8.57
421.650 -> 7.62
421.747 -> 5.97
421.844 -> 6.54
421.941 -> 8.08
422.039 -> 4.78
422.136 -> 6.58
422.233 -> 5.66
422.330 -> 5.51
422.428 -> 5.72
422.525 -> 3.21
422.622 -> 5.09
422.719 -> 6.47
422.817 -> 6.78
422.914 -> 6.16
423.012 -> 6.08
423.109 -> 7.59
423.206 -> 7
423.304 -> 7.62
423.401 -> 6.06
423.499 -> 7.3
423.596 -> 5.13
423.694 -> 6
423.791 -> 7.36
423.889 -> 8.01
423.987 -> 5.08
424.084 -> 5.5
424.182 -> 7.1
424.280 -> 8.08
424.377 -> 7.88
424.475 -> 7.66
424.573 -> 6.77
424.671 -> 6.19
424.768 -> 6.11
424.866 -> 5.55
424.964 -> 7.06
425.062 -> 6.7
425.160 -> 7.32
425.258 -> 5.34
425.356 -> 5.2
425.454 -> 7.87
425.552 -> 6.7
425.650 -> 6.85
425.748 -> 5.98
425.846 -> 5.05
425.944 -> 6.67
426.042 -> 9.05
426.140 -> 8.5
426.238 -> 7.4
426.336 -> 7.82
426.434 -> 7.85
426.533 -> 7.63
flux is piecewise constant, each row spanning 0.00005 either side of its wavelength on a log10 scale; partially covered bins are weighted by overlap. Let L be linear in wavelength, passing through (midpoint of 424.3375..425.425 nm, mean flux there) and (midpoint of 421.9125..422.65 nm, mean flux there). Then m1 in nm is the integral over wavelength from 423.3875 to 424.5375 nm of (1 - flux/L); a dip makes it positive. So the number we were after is -0.11 nm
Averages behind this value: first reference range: 5.52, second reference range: 6.53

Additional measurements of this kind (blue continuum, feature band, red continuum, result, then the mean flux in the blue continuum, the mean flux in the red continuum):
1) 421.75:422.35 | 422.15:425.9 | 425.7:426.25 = 0.15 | 6.21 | 7.1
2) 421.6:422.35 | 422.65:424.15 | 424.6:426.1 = -0.02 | 6.38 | 6.53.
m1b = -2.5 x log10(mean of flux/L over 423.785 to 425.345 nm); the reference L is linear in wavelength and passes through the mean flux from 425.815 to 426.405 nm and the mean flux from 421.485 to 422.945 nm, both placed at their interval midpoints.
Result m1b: 0.05 mag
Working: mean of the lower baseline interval 6.2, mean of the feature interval 6.67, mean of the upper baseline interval 7.51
